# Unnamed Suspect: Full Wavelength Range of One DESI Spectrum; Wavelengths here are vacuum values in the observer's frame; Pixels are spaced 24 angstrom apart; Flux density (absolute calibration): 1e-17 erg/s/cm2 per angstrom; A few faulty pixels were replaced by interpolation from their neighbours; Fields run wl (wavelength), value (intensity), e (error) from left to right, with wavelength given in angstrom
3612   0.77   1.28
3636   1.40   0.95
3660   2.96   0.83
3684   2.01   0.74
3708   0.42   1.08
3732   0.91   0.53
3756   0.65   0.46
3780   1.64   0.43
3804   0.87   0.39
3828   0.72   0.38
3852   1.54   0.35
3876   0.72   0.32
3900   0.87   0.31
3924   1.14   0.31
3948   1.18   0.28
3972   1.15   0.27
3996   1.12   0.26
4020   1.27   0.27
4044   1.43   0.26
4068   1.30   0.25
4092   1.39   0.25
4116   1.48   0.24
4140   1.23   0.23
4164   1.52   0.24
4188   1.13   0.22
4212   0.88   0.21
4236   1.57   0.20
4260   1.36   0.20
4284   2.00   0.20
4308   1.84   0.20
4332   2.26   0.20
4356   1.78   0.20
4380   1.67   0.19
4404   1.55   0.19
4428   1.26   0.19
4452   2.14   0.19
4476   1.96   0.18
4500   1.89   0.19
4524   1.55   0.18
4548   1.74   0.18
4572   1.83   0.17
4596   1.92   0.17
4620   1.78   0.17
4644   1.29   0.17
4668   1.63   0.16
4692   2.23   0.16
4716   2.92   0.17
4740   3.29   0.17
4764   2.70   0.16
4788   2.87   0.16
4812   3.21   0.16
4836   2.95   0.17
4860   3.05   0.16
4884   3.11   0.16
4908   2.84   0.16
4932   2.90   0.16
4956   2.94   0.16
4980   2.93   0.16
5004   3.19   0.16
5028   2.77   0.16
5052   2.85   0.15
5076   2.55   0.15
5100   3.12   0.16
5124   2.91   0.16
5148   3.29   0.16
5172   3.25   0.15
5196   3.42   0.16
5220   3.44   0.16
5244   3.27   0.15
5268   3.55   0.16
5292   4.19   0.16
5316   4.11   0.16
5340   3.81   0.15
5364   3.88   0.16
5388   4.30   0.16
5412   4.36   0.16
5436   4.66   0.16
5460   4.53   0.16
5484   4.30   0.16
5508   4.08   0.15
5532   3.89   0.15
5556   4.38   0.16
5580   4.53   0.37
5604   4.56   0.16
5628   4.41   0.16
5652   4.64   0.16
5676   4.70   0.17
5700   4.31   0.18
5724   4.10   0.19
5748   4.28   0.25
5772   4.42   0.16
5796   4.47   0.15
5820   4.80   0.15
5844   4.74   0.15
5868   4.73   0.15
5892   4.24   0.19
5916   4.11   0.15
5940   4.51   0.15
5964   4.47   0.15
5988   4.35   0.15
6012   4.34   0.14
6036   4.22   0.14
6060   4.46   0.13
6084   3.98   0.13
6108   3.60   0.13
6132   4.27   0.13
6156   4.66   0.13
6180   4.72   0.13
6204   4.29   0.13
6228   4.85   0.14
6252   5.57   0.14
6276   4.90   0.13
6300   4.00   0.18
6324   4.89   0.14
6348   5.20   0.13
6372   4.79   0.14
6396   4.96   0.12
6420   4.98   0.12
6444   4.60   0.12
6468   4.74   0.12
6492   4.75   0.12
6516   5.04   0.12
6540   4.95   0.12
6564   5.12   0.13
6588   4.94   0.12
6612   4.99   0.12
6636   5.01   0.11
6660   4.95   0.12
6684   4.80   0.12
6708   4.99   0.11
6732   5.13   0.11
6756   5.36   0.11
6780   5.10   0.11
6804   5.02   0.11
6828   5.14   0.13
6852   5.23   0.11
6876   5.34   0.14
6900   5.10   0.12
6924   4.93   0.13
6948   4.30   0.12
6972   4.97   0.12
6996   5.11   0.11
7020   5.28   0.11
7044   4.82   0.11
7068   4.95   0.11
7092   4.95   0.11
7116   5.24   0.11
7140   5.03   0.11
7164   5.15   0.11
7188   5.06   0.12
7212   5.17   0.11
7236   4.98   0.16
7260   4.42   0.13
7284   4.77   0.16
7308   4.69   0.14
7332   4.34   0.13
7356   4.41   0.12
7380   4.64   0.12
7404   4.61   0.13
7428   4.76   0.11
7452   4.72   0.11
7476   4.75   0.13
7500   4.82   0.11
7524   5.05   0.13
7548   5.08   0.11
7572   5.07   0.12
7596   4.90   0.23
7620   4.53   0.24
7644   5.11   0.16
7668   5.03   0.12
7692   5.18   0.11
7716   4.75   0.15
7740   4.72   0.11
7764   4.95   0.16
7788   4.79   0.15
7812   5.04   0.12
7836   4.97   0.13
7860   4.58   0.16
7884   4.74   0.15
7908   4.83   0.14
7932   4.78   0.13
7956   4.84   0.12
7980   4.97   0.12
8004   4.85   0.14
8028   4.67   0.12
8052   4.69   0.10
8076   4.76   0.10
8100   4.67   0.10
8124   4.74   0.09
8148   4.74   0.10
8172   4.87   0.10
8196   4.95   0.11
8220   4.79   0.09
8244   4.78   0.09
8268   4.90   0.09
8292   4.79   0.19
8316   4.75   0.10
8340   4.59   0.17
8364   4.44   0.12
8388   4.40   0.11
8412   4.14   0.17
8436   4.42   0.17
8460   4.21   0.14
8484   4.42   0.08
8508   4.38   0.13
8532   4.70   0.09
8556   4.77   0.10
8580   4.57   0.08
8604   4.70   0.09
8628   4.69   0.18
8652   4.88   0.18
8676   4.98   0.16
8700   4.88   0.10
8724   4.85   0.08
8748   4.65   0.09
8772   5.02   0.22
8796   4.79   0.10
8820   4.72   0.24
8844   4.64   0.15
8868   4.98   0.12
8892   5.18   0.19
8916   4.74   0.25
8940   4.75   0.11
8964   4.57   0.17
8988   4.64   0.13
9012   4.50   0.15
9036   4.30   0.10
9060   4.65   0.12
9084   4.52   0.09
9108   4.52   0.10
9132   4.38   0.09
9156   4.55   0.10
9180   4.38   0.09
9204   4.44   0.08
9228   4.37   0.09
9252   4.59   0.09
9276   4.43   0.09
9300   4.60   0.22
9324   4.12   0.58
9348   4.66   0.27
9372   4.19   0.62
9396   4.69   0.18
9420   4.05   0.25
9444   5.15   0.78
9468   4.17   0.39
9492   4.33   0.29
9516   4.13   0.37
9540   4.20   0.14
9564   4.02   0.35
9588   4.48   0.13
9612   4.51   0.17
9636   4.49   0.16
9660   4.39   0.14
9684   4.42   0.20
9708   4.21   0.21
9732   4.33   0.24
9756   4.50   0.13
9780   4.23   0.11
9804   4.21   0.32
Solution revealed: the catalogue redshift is 0.178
